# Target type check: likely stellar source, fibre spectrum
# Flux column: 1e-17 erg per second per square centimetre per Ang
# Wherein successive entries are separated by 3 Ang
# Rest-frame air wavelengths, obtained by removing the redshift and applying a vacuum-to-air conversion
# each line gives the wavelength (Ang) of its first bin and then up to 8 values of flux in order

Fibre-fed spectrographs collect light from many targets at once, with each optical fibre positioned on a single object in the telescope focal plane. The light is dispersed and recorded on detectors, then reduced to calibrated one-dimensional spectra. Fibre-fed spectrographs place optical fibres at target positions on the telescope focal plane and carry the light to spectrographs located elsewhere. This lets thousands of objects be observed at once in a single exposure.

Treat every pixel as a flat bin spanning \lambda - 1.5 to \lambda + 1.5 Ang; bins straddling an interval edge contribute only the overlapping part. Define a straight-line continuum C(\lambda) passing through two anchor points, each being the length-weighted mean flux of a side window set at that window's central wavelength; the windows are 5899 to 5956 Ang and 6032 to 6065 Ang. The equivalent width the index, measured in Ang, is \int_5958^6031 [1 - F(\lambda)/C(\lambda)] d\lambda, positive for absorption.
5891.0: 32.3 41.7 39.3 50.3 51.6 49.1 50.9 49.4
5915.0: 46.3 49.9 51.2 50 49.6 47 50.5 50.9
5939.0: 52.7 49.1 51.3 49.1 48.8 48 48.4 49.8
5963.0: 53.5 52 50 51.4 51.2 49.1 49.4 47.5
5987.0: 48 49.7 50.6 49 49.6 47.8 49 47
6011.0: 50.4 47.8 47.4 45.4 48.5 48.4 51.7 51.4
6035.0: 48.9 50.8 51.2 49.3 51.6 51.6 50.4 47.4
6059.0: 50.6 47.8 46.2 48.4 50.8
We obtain 0.7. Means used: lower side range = 49.8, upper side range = 49.9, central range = 49.3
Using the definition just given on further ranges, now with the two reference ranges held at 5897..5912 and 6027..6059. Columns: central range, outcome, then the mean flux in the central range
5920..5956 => -0.2 Ang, 49.8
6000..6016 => 0.5 Ang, 48.4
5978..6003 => 0.5 Ang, 49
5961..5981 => -0.5 Ang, 51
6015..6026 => 0.6 Ang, 47.3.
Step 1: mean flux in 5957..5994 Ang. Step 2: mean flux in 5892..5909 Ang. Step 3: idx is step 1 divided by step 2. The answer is 1.1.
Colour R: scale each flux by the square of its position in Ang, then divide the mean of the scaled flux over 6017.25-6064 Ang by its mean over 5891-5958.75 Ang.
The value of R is 1.1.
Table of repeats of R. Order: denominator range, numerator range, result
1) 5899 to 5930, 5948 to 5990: 1.02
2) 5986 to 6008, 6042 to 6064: 1.03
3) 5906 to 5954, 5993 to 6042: 1.02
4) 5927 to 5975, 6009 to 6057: 1.01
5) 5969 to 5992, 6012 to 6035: 1.00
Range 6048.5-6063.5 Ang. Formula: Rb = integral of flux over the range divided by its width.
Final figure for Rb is 49.6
